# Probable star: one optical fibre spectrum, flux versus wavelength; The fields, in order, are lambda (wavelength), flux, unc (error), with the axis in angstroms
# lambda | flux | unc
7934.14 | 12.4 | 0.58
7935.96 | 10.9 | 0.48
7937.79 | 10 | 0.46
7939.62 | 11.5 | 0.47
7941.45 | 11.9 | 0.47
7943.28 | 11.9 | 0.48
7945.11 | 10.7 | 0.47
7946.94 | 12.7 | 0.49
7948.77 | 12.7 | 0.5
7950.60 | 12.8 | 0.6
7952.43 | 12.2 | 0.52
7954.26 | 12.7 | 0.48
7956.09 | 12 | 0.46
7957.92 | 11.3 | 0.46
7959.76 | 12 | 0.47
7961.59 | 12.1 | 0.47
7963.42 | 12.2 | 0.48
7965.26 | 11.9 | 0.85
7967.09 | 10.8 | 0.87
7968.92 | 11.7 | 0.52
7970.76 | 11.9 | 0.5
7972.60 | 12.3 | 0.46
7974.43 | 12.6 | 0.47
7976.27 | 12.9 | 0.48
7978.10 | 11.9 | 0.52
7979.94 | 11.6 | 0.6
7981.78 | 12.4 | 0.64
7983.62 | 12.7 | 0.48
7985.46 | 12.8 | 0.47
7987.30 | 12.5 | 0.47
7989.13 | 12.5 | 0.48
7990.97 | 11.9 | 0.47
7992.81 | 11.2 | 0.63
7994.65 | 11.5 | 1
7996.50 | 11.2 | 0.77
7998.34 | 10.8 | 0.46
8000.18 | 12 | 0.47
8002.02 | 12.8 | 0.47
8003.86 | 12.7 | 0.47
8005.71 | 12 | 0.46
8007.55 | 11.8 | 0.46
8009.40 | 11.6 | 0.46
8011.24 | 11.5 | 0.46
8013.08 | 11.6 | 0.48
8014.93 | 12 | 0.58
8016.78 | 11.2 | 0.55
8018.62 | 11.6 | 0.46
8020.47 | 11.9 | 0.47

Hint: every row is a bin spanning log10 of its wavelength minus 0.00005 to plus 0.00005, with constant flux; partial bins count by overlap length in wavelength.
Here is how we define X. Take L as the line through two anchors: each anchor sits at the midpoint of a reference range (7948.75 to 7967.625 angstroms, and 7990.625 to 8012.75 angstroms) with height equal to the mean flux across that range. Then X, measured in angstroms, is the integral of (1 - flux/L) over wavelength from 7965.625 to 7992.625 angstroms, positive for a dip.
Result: -0.5 angstroms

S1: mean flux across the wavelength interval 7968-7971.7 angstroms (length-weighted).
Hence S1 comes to 11.8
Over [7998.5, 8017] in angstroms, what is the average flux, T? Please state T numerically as 11.9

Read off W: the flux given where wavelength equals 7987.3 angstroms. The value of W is 12.5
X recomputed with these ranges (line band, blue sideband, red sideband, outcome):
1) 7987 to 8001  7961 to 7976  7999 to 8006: 0.68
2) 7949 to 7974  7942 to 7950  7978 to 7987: 0.25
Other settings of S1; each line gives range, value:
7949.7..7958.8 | 12.2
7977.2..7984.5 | 12.1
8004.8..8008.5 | 11.9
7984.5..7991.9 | 12.4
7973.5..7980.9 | 12.3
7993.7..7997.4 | 11.3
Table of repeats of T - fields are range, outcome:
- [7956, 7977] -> 12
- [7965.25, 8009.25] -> 12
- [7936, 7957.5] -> 11.9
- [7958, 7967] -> 11.9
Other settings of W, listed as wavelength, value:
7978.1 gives 11.9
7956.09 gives 12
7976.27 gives 12.9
